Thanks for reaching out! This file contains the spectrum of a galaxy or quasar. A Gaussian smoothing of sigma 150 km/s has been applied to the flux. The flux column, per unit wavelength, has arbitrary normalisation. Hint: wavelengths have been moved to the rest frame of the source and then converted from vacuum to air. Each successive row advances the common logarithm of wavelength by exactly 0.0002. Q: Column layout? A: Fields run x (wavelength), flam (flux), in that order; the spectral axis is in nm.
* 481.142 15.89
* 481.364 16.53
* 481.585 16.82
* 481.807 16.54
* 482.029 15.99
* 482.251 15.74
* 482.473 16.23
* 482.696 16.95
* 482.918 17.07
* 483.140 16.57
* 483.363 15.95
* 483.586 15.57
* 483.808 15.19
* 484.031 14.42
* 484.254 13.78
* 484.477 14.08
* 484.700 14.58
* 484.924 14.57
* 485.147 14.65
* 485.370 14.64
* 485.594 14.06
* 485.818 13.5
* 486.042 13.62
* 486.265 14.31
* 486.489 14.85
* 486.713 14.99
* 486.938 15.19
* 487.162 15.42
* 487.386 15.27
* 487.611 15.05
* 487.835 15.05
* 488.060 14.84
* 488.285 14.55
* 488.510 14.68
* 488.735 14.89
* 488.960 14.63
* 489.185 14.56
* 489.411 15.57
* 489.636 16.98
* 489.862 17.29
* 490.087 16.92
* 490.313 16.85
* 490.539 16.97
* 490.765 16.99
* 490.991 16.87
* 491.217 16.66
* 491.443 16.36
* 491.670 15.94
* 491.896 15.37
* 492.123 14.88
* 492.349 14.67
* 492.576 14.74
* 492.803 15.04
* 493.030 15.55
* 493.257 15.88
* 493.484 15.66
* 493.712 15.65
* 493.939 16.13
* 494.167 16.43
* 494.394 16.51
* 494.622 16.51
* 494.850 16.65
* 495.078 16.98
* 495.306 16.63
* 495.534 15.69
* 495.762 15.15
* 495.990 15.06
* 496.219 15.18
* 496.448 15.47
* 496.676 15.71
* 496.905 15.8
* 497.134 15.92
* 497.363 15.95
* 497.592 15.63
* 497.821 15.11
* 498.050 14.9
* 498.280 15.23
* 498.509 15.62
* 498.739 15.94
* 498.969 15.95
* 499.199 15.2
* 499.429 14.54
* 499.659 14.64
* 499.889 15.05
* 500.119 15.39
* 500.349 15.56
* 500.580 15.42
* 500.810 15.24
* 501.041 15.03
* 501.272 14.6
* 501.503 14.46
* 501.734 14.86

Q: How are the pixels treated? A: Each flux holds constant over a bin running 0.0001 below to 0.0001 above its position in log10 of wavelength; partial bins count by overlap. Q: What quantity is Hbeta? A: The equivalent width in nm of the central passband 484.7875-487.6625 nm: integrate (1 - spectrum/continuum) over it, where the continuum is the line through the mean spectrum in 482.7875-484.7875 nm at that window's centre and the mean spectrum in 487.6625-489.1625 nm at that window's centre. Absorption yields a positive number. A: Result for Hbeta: 0.08 nm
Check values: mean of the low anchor 15.3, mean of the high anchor 14.8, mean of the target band 14.6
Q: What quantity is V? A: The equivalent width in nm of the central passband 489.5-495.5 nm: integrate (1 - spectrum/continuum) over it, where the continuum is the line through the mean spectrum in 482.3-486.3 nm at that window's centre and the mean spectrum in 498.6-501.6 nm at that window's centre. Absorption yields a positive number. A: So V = -0.44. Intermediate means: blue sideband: 15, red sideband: 15.2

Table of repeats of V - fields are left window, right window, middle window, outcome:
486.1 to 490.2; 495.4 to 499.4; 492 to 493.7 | 0.02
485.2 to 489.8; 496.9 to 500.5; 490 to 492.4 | -0.20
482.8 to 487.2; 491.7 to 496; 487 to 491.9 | -0.16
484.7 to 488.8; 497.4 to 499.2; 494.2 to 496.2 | -0.11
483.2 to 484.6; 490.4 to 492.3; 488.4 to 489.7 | 0.05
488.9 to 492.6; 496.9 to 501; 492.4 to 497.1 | -0.02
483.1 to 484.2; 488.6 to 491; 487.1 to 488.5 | 0.08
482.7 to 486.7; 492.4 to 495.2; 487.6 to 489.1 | 0.05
